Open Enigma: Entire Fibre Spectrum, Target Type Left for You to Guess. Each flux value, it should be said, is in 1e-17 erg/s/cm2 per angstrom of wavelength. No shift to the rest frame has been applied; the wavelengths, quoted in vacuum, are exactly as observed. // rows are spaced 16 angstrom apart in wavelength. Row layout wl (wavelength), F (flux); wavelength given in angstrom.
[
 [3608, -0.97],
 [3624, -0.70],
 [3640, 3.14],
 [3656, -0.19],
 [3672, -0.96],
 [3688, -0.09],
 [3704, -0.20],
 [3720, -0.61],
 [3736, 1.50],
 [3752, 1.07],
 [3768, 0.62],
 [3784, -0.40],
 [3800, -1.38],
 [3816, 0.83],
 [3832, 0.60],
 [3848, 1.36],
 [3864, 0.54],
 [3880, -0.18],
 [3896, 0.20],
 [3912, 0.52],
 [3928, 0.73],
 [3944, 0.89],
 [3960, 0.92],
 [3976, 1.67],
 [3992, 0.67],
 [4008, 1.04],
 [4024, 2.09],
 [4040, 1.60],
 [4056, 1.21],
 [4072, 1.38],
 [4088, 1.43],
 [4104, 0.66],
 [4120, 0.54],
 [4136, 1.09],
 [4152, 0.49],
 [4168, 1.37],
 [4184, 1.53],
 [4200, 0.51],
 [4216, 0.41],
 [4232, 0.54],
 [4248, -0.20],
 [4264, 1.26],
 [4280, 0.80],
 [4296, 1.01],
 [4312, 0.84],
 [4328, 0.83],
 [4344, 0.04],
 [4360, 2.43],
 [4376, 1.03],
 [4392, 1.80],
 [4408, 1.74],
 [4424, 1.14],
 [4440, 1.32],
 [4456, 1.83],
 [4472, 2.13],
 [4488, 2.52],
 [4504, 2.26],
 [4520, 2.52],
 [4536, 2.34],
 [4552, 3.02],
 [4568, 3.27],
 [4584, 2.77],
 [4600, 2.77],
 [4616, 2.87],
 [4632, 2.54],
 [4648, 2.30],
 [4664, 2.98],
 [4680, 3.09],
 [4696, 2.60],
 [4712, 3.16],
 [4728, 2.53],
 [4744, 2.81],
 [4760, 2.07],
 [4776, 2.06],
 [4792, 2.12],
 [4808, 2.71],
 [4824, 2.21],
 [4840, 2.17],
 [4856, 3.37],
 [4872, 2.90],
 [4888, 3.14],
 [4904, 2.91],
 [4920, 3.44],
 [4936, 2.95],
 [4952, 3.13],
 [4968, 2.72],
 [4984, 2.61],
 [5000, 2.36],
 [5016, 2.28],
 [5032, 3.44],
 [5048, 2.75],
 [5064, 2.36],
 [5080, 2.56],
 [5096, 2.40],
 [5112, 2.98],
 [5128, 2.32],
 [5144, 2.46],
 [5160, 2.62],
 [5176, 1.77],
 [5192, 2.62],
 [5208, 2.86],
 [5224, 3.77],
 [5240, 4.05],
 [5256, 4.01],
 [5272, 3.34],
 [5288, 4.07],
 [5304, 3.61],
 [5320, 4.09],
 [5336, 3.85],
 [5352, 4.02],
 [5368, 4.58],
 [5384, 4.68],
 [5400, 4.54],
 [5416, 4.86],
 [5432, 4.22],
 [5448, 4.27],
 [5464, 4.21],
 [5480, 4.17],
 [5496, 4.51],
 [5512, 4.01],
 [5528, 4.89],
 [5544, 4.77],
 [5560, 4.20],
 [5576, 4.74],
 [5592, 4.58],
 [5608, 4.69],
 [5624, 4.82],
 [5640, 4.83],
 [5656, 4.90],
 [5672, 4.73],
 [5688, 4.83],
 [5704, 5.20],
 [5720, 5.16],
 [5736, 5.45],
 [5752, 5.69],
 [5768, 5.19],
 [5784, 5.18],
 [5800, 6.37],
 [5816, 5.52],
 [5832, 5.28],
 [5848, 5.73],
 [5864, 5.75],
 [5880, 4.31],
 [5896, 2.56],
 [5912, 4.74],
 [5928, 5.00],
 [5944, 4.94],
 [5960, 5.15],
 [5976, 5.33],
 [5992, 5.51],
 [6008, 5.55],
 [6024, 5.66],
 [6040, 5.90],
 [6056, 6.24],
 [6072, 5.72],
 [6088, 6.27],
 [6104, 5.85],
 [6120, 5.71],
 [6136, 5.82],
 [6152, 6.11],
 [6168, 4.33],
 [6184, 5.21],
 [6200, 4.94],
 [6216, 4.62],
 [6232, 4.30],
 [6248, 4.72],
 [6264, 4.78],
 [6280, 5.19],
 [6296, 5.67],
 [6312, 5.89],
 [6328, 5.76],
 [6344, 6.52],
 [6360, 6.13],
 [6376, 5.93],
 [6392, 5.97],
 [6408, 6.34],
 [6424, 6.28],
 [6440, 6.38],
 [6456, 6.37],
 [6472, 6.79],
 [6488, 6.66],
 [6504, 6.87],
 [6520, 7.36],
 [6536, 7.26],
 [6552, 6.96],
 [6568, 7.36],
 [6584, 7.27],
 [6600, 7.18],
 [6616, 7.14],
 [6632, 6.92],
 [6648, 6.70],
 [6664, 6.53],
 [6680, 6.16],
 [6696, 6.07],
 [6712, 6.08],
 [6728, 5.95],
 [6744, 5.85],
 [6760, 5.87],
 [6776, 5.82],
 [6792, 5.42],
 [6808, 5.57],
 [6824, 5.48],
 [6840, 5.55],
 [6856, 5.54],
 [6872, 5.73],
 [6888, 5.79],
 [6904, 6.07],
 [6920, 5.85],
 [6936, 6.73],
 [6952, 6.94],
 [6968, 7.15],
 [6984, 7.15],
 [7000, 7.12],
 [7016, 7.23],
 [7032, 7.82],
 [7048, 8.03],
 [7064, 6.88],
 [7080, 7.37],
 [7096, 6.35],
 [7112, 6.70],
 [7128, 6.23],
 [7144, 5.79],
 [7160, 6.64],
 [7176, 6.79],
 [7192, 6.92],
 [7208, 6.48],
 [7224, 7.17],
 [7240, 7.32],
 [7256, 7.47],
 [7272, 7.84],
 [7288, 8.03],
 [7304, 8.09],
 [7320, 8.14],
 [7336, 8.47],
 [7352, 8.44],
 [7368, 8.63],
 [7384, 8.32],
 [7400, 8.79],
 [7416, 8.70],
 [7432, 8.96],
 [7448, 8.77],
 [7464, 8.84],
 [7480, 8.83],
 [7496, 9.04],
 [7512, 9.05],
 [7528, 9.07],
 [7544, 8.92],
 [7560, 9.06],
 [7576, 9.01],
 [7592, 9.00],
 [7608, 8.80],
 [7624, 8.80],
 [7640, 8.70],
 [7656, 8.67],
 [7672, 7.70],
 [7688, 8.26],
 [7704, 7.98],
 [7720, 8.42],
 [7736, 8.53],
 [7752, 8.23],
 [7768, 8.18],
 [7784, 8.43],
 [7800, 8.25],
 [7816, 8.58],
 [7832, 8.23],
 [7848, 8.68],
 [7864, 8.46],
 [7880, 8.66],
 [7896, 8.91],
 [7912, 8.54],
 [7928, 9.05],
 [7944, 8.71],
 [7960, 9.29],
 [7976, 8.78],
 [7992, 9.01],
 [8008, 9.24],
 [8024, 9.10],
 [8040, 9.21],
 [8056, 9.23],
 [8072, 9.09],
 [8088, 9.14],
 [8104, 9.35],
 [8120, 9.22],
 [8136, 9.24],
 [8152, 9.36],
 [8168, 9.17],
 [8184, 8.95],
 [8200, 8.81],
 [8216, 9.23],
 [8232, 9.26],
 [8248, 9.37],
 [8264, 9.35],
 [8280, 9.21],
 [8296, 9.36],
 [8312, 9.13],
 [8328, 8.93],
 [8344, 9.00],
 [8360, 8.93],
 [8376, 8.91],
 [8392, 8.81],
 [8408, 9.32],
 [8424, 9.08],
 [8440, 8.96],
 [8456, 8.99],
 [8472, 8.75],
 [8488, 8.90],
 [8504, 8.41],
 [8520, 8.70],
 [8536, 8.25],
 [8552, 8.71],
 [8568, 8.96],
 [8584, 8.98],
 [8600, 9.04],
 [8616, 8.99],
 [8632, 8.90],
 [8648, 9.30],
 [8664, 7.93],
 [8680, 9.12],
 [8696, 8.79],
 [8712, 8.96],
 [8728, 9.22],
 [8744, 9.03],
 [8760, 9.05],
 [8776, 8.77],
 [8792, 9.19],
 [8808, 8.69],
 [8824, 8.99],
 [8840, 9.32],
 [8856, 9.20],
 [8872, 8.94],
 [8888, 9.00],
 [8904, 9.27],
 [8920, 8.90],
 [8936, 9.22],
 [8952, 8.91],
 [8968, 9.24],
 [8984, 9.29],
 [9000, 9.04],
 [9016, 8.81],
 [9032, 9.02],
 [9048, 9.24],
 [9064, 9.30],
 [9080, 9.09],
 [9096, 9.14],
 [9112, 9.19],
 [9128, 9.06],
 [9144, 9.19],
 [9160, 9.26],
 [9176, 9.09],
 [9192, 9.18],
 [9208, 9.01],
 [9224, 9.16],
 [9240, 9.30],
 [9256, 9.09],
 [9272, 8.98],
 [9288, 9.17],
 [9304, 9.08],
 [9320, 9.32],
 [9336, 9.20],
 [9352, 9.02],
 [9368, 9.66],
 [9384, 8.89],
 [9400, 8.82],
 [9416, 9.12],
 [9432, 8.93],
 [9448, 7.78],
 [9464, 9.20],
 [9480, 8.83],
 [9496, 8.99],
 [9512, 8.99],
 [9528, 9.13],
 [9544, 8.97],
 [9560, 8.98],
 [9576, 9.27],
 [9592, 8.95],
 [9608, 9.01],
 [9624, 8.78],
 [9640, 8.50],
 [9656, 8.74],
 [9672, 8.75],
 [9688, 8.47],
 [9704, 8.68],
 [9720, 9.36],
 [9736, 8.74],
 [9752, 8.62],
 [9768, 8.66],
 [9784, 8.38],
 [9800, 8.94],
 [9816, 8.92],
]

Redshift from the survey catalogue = 0.00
